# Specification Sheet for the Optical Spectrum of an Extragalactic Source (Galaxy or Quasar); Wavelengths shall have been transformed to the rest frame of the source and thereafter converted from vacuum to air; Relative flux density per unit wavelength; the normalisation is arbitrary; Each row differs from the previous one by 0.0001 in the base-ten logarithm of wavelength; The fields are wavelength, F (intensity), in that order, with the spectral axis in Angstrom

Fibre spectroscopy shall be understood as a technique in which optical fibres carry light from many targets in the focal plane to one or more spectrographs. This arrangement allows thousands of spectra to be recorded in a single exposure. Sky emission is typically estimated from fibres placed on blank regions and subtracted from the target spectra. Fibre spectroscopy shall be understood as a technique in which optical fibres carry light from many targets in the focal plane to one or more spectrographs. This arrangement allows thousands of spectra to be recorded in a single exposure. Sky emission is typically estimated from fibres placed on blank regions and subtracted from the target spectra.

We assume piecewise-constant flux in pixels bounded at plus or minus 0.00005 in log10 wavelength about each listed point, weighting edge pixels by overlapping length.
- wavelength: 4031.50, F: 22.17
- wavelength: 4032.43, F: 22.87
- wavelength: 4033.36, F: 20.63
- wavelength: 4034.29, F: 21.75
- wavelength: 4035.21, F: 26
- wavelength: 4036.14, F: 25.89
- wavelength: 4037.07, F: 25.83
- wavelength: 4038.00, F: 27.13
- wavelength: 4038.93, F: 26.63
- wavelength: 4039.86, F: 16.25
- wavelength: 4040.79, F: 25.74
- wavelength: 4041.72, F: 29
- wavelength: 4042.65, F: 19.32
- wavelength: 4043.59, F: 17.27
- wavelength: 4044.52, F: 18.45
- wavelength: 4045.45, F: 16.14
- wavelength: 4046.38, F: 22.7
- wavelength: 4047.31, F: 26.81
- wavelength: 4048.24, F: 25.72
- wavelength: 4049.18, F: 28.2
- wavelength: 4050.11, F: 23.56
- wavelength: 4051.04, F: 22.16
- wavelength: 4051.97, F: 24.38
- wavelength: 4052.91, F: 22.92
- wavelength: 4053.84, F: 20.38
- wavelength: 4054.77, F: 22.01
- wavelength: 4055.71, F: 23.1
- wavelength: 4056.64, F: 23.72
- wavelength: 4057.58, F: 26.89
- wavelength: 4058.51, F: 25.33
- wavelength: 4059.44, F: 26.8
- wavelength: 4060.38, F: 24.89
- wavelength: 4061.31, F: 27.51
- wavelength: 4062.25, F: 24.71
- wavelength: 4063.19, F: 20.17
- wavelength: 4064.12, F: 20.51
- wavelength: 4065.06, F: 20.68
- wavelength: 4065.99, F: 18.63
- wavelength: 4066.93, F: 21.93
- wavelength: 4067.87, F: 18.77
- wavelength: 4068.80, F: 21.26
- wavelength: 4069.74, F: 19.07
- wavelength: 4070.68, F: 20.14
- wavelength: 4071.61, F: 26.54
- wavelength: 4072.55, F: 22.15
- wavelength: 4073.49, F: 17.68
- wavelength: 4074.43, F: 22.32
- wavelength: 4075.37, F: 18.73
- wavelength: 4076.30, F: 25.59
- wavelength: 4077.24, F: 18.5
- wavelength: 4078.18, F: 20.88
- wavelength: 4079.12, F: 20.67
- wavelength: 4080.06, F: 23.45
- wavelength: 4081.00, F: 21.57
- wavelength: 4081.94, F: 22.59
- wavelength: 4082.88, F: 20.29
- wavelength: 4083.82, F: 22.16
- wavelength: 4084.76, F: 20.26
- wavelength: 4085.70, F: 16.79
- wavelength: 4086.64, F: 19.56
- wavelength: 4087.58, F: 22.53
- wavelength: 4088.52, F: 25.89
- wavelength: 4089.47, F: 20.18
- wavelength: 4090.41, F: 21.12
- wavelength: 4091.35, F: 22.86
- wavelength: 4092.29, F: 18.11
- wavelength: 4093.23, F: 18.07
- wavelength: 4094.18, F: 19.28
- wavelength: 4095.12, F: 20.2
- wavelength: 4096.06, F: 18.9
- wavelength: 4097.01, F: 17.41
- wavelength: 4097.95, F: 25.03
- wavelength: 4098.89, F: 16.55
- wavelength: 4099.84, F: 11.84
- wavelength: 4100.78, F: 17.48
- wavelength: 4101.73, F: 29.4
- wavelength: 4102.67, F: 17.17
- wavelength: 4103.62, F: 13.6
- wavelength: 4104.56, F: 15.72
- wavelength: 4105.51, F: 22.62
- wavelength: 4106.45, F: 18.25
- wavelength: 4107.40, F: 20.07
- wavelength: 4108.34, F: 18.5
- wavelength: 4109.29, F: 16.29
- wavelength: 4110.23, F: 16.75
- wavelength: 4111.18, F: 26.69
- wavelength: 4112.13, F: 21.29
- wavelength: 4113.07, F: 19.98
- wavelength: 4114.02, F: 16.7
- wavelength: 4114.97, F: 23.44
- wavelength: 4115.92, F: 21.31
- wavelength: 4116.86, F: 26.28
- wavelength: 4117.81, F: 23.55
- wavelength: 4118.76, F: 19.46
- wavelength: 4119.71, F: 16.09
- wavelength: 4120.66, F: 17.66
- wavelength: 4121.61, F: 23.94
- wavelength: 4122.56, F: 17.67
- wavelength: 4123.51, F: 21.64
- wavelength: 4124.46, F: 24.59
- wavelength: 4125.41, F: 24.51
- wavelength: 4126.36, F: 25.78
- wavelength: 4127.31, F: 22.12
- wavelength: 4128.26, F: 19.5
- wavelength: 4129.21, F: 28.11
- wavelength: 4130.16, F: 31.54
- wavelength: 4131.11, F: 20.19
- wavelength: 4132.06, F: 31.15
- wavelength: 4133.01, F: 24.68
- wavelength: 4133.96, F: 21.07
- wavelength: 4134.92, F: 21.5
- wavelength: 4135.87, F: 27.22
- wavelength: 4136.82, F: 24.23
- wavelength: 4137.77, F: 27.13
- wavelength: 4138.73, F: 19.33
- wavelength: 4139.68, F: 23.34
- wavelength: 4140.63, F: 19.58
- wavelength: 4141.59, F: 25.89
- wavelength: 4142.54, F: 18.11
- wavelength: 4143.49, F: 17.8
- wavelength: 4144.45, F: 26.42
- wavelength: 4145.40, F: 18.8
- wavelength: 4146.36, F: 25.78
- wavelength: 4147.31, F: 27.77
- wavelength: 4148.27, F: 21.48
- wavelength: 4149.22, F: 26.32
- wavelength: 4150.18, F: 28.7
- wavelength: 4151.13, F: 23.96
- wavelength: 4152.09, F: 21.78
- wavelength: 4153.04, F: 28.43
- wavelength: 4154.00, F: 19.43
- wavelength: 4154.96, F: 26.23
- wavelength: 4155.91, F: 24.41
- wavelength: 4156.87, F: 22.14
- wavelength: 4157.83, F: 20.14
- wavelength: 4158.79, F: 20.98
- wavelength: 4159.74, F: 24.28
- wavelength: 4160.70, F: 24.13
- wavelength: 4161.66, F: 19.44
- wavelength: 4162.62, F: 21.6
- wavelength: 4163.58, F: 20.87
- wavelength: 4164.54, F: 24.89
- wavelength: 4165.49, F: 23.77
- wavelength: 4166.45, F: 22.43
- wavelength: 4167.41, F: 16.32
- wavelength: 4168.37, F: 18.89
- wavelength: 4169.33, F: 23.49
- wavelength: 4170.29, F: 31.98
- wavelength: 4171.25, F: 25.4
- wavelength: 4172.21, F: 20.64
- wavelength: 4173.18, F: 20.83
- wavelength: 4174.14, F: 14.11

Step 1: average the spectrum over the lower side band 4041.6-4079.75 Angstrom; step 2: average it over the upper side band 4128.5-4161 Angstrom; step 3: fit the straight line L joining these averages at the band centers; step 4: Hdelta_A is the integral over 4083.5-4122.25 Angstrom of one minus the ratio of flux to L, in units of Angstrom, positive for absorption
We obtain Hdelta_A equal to 5.2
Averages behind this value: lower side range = 22.3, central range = 20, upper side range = 23.9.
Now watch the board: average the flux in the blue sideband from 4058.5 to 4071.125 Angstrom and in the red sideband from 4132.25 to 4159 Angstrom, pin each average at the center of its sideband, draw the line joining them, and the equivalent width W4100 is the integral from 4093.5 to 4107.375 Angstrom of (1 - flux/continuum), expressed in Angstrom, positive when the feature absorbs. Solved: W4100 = 2.3 Angstrom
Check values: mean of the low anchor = 22.1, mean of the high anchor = 23.4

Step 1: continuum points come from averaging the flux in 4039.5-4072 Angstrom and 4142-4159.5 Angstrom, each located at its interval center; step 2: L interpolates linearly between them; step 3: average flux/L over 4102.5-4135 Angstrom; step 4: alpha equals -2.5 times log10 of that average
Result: 0.08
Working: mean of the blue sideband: 22.6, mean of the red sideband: 23.3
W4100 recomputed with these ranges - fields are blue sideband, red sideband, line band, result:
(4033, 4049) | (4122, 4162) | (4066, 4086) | 1.9 Angstrom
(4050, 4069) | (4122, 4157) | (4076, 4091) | 1.2 Angstrom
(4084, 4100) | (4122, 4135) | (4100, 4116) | 1.6 Angstrom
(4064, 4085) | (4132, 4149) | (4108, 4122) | 1.2 Angstrom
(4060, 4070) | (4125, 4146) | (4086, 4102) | 1.7 Angstrom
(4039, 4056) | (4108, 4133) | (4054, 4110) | 3.8 Angstrom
